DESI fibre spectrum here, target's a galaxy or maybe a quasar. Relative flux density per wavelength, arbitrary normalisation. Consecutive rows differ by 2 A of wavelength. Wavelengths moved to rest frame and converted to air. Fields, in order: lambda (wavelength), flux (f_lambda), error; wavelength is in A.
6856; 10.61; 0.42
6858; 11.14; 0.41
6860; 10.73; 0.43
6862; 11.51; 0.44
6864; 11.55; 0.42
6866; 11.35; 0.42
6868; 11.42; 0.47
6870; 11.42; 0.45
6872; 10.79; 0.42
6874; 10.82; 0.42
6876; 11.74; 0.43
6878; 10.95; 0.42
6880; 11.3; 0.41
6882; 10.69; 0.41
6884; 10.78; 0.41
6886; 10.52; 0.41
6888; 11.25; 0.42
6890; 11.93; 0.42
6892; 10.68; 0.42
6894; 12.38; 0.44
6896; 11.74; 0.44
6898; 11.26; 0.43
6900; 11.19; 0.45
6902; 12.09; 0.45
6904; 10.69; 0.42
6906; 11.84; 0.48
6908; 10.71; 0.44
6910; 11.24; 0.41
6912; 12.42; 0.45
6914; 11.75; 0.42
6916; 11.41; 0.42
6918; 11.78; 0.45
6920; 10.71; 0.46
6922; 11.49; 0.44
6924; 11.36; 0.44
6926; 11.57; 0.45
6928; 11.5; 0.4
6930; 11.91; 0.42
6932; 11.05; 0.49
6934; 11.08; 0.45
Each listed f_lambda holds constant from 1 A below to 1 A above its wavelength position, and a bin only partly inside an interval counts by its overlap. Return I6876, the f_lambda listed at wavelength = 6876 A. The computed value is 11.74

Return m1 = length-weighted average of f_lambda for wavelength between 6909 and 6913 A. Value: 11.8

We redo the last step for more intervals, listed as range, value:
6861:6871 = 11.4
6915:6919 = 11.6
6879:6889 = 10.9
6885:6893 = 11.1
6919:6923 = 11.1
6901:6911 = 11.3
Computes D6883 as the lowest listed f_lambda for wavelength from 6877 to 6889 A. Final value 10.52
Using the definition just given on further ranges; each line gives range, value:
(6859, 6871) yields 10.73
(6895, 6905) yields 10.69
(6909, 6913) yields 11.24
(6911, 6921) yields 10.71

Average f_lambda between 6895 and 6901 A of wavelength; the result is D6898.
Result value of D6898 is 11.4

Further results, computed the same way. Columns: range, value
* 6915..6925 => 11.3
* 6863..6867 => 11.4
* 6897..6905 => 11.3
